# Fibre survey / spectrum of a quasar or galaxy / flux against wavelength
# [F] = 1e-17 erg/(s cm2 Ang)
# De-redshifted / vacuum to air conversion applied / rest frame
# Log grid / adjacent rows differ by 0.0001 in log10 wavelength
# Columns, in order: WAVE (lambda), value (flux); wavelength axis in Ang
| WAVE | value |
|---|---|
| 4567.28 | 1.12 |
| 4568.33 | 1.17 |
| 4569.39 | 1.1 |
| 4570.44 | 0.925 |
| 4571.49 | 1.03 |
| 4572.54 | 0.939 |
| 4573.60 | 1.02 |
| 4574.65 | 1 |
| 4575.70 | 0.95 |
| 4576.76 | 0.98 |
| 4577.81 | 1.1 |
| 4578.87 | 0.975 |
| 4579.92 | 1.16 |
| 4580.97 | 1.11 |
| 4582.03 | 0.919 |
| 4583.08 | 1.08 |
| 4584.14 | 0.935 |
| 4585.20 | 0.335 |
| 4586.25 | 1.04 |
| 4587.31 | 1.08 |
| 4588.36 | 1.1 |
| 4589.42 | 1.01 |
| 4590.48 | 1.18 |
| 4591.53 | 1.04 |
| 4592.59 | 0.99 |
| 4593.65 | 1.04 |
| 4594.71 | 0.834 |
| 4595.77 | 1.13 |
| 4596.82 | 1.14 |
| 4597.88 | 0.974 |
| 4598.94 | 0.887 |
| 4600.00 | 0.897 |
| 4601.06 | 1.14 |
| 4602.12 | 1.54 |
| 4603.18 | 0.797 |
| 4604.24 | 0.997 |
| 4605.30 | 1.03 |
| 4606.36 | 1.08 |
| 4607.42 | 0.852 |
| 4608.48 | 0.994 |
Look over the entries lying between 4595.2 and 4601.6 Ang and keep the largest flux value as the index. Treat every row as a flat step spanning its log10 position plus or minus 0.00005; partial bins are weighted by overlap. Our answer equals 1.14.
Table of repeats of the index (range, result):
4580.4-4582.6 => 1.11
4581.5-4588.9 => 1.1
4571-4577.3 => 1.03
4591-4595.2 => 1.04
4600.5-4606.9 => 1.54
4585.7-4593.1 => 1.18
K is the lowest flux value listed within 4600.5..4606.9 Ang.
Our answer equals 0.797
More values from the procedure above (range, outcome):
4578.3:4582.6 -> 0.919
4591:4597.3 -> 0.834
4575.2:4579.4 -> 0.95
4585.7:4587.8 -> 1.04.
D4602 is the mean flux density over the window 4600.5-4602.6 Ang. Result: 1.33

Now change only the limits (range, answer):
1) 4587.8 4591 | 1.1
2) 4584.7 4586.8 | 0.696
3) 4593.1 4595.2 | 0.937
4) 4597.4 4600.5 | 0.918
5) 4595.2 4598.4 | 1.08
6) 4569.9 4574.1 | 0.979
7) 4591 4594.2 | 1.02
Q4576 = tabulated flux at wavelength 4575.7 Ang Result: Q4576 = 0.95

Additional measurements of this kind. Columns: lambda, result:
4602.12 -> 1.54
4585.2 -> 0.335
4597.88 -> 0.974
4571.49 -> 1.03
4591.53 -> 1.04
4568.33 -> 1.17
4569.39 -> 1.1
